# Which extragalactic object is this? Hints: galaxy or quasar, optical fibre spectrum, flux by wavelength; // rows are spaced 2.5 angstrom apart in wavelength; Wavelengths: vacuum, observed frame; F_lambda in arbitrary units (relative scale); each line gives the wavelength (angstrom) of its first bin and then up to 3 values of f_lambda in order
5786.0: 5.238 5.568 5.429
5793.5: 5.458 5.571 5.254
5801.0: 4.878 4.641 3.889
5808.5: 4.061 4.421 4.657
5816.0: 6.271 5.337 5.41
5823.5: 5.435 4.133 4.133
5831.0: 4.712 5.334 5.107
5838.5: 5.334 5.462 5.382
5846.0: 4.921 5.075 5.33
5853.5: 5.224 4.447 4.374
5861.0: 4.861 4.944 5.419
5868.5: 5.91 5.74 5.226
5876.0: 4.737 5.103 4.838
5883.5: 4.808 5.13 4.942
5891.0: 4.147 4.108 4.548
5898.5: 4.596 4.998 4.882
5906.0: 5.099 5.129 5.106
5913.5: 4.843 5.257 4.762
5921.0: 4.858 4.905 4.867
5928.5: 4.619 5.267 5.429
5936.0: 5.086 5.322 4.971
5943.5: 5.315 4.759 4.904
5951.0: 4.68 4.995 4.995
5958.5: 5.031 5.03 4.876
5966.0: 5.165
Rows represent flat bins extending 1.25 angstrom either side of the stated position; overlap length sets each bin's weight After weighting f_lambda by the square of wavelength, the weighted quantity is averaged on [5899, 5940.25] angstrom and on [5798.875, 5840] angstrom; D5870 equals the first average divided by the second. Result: 1.07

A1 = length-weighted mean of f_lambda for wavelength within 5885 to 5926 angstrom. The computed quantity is 4.83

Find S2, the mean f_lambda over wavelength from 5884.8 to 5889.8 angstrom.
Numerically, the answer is 5.03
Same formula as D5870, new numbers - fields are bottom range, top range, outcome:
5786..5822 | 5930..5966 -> 1.05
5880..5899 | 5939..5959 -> 1.09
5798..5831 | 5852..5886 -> 1.07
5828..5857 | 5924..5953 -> 1.02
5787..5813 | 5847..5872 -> 1.06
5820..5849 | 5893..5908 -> 0.97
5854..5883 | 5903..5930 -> 0.99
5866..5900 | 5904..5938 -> 1.03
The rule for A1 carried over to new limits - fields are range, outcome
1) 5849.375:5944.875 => 4.98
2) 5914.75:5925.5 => 4.94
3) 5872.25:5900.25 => 4.75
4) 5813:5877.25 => 5.12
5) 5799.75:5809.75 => 4.37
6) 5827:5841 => 4.96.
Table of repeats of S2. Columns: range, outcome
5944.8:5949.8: 4.83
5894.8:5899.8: 4.58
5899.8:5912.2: 5.04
